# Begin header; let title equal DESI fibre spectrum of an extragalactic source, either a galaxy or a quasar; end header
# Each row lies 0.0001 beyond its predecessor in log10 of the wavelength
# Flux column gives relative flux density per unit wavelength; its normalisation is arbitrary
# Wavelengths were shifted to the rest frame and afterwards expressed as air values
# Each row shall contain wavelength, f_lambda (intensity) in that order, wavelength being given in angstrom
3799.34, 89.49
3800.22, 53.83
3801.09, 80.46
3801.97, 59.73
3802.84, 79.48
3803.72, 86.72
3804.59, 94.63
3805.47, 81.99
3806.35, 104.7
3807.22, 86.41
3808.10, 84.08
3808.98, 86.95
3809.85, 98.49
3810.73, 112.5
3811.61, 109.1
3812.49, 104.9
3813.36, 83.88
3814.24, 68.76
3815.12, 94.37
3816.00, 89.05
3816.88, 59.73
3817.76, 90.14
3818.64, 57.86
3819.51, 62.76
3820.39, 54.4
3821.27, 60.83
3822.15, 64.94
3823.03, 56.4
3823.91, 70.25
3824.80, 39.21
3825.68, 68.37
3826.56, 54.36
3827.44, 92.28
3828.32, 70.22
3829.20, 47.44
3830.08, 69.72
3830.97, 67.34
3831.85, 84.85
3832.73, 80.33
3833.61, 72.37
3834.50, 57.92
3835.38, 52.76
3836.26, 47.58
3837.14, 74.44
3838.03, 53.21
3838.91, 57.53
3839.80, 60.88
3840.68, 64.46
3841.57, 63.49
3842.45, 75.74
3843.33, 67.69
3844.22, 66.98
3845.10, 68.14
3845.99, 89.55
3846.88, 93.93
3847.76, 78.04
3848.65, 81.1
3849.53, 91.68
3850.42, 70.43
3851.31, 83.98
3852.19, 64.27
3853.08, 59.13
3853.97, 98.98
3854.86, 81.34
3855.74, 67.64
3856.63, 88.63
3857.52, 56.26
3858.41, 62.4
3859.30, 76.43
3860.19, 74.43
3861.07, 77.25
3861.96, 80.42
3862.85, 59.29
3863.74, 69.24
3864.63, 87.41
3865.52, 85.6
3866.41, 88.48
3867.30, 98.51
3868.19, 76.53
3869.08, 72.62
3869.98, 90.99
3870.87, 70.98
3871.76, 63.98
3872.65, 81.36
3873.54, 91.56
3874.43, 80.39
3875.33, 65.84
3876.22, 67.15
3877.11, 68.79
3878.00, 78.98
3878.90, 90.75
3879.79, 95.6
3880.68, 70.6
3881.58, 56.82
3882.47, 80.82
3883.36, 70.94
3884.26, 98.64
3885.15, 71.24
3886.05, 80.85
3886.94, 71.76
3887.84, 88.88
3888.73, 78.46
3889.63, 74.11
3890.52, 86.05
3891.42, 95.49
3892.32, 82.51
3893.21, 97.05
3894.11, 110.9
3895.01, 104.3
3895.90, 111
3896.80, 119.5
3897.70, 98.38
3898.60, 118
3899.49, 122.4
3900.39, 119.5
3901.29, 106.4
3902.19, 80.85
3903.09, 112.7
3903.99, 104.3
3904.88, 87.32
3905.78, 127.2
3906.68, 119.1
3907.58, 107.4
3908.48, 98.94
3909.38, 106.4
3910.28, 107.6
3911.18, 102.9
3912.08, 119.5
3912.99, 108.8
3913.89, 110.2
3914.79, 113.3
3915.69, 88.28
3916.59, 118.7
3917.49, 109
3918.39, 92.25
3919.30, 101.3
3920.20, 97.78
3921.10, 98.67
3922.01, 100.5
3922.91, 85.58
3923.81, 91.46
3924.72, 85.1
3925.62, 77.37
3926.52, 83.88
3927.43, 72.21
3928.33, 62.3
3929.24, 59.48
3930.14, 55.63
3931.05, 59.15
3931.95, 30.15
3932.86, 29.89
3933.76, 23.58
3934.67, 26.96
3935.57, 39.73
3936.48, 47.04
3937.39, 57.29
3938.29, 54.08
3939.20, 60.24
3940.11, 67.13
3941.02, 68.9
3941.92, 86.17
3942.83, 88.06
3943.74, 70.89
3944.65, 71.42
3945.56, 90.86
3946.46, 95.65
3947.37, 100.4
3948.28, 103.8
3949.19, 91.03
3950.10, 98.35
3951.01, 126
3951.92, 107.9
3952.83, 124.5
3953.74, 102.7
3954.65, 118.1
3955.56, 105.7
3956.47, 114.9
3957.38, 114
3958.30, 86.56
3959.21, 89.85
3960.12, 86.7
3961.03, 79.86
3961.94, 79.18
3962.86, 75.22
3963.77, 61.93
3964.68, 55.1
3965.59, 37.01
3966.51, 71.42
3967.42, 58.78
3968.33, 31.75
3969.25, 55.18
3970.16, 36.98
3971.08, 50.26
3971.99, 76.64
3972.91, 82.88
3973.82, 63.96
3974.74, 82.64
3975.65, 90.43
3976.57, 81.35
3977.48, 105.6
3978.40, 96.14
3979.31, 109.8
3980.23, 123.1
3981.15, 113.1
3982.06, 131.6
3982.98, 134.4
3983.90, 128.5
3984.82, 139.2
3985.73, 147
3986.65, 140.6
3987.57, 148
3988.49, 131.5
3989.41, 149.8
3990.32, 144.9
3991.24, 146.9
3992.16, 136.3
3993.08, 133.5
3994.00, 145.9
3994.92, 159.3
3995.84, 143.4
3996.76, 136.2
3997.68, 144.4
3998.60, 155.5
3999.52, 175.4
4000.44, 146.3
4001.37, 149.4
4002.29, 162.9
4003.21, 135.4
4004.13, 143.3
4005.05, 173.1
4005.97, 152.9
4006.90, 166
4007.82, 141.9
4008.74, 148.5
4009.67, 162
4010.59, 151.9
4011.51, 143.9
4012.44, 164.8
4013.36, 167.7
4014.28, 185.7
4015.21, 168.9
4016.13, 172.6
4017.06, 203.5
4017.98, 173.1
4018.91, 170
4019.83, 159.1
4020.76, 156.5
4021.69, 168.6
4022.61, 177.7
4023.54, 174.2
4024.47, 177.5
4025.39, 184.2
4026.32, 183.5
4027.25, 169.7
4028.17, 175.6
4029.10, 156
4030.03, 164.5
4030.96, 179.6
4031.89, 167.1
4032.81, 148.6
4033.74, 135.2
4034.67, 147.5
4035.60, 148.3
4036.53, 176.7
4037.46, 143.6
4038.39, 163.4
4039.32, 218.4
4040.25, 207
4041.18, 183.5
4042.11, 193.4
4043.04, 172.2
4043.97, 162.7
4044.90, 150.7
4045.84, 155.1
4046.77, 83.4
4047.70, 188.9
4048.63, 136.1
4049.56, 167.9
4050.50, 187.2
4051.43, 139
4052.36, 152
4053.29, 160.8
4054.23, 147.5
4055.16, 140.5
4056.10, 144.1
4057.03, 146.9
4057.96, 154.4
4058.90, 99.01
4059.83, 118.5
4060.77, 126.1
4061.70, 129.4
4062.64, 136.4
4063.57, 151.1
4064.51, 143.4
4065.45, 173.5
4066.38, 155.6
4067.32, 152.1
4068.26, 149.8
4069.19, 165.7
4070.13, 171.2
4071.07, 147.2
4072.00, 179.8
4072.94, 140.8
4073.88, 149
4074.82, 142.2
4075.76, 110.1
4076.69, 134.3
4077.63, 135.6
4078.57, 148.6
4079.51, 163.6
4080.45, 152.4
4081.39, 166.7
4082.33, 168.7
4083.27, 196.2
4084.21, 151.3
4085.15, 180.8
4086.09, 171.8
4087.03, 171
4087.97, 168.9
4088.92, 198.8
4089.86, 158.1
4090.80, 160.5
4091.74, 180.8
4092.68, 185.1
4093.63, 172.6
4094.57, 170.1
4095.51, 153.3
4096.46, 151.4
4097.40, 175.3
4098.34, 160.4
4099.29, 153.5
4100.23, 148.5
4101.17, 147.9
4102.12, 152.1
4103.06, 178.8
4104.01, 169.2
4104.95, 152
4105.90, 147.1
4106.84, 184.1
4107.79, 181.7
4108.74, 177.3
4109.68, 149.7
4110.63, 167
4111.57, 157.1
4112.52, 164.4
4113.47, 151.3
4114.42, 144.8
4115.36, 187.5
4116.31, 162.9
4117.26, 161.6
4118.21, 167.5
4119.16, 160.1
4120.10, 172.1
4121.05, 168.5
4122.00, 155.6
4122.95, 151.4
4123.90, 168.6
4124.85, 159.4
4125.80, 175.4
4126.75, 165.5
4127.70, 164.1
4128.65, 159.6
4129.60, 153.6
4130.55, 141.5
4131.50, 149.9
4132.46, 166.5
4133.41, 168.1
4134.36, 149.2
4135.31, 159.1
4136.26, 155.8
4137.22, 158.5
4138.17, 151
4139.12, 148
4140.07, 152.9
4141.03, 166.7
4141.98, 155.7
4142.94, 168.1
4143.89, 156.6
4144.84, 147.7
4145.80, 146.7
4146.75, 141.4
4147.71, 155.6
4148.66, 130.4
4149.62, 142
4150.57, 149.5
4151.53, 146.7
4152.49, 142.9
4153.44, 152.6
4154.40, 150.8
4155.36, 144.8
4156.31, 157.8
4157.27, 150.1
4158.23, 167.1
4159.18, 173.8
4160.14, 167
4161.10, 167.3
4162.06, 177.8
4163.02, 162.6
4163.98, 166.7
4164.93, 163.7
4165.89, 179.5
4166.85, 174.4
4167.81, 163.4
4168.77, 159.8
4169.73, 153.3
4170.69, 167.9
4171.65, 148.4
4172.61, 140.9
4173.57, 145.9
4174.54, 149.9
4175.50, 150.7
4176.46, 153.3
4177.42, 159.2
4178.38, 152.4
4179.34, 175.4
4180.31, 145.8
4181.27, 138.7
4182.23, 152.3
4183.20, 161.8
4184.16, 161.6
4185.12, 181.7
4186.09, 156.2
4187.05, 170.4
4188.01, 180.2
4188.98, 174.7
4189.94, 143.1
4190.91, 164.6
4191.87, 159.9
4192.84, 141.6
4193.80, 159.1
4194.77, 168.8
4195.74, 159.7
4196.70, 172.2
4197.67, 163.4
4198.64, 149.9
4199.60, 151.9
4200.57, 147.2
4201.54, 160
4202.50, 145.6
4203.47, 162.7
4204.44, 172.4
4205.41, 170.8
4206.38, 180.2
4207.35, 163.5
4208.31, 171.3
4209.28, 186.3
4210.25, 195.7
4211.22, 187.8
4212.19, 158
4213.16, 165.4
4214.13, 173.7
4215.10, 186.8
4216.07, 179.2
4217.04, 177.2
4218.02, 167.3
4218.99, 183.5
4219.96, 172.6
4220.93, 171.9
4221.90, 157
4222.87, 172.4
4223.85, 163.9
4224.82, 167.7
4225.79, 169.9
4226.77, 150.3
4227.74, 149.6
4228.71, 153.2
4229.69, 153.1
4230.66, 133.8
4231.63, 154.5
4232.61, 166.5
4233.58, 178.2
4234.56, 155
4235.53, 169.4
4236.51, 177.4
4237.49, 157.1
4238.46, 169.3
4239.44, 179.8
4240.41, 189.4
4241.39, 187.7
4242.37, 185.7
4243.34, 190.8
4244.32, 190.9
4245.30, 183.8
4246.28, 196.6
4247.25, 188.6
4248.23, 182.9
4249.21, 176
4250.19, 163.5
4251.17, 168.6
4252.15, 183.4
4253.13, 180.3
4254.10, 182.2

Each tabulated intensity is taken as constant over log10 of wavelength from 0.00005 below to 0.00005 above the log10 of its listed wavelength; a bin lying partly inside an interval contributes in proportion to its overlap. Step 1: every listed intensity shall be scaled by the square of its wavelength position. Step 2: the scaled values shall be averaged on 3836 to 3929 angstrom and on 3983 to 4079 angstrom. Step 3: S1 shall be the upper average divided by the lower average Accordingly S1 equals 1.94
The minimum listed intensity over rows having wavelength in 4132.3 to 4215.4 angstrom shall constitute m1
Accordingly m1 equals 130.4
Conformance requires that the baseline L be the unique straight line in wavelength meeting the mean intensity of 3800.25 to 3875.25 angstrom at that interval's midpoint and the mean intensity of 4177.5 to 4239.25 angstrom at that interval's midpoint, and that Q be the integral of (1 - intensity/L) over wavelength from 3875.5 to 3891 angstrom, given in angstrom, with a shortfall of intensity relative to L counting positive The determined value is 1.5 angstrom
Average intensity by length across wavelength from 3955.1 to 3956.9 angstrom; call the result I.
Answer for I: 110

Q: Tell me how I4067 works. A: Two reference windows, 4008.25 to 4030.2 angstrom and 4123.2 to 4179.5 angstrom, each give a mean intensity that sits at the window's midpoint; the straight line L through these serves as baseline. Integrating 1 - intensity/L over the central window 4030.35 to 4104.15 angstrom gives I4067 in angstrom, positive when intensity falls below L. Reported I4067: 3.1 angstrom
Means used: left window 169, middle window 158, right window 157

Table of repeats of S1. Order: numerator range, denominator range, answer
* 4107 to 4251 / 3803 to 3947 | 2.36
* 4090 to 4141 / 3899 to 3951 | 2.06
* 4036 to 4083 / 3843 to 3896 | 2.12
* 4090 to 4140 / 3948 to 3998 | 1.66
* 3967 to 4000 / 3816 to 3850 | 1.83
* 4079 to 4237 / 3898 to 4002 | 1.84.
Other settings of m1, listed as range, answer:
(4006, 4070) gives 83.4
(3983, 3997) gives 128.5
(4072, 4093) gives 110.1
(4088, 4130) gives 144.8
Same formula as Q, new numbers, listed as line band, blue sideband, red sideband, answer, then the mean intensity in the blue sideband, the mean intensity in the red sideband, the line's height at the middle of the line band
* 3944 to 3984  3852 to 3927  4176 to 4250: 6.8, 89.7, 167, 108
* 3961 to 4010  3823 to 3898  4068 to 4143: 1.8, 76.5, 161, 120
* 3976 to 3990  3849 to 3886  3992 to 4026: 1.9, 77.3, 160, 145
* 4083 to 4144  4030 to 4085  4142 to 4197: -2.7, 155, 158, 156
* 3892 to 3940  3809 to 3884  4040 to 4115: 4.6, 74.4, 158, 99.4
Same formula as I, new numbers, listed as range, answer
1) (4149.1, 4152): 146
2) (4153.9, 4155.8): 147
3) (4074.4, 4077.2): 129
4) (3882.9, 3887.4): 78.7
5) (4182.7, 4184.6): 161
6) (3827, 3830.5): 70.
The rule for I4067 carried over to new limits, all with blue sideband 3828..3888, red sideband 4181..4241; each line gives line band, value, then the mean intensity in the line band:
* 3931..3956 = 5.2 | 77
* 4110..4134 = -3.2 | 162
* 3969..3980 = 2.7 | 79.1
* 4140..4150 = -0.2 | 151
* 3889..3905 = -3.3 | 102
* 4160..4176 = -0.7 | 161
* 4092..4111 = -3.7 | 164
